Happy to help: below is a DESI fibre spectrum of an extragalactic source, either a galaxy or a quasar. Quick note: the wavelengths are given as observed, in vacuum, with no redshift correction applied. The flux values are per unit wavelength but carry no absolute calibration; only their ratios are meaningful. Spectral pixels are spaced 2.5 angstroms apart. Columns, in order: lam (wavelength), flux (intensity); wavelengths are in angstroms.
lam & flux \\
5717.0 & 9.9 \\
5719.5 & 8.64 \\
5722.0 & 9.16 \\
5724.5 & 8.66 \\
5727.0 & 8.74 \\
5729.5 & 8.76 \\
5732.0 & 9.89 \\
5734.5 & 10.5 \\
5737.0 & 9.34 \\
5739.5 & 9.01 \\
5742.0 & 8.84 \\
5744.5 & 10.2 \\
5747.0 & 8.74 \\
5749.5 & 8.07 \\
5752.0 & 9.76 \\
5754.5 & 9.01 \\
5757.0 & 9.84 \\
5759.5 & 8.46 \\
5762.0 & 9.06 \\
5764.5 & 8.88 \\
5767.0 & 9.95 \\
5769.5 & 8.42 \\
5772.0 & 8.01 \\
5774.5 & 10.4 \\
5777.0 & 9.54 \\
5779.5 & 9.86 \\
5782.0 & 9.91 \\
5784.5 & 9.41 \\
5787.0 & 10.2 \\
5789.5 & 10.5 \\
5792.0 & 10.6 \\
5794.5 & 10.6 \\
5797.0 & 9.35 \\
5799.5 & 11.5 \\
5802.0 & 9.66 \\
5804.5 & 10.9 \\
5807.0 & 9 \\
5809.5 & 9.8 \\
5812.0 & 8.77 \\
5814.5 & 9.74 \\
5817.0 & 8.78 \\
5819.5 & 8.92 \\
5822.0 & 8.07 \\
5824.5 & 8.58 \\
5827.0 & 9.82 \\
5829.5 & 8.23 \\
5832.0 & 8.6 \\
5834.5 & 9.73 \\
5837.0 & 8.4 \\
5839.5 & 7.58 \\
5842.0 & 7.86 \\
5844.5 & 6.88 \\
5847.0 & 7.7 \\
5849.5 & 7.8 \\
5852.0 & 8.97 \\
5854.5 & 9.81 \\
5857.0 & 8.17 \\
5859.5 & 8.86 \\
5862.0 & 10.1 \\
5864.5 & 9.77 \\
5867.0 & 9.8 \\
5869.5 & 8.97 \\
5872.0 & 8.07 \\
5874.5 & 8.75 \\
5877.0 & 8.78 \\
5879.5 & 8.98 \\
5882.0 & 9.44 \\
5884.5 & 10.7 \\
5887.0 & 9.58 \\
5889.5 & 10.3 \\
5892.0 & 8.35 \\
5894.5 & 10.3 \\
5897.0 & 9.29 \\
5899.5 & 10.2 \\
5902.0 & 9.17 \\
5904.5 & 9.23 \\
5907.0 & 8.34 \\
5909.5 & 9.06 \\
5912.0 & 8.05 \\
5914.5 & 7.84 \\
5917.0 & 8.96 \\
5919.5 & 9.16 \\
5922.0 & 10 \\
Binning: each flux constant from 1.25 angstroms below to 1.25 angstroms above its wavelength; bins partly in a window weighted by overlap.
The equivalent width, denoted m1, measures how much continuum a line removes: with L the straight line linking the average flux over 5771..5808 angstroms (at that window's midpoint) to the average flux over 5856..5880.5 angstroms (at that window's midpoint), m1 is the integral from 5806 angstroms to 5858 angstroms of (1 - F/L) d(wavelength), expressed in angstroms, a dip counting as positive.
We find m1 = 4.6 angstroms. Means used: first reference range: 9.98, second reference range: 9.03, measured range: 8.63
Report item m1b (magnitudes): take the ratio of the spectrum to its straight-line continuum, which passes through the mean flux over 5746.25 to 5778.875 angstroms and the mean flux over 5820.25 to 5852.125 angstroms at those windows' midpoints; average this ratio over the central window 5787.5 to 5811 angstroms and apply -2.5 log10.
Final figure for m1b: -0.17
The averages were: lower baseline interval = 9.11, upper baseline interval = 8.31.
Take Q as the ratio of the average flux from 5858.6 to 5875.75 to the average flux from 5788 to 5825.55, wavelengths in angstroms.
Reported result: 0.95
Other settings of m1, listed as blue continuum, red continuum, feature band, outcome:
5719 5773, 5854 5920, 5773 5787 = -1.1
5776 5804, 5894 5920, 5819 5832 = 1.4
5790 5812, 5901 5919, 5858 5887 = -0.4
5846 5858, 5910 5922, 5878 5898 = -2.3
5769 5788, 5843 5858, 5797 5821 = -1.8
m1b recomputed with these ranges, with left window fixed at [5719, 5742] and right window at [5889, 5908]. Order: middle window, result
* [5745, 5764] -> 0.02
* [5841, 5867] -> 0.08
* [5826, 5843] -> 0.09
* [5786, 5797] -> -0.12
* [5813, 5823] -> 0.05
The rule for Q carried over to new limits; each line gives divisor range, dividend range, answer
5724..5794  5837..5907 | 0.96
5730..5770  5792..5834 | 1.02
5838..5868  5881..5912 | 1.10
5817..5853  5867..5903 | 1.12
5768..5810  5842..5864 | 0.87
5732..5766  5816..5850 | 0.91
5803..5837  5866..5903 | 1.03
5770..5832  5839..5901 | 0.94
